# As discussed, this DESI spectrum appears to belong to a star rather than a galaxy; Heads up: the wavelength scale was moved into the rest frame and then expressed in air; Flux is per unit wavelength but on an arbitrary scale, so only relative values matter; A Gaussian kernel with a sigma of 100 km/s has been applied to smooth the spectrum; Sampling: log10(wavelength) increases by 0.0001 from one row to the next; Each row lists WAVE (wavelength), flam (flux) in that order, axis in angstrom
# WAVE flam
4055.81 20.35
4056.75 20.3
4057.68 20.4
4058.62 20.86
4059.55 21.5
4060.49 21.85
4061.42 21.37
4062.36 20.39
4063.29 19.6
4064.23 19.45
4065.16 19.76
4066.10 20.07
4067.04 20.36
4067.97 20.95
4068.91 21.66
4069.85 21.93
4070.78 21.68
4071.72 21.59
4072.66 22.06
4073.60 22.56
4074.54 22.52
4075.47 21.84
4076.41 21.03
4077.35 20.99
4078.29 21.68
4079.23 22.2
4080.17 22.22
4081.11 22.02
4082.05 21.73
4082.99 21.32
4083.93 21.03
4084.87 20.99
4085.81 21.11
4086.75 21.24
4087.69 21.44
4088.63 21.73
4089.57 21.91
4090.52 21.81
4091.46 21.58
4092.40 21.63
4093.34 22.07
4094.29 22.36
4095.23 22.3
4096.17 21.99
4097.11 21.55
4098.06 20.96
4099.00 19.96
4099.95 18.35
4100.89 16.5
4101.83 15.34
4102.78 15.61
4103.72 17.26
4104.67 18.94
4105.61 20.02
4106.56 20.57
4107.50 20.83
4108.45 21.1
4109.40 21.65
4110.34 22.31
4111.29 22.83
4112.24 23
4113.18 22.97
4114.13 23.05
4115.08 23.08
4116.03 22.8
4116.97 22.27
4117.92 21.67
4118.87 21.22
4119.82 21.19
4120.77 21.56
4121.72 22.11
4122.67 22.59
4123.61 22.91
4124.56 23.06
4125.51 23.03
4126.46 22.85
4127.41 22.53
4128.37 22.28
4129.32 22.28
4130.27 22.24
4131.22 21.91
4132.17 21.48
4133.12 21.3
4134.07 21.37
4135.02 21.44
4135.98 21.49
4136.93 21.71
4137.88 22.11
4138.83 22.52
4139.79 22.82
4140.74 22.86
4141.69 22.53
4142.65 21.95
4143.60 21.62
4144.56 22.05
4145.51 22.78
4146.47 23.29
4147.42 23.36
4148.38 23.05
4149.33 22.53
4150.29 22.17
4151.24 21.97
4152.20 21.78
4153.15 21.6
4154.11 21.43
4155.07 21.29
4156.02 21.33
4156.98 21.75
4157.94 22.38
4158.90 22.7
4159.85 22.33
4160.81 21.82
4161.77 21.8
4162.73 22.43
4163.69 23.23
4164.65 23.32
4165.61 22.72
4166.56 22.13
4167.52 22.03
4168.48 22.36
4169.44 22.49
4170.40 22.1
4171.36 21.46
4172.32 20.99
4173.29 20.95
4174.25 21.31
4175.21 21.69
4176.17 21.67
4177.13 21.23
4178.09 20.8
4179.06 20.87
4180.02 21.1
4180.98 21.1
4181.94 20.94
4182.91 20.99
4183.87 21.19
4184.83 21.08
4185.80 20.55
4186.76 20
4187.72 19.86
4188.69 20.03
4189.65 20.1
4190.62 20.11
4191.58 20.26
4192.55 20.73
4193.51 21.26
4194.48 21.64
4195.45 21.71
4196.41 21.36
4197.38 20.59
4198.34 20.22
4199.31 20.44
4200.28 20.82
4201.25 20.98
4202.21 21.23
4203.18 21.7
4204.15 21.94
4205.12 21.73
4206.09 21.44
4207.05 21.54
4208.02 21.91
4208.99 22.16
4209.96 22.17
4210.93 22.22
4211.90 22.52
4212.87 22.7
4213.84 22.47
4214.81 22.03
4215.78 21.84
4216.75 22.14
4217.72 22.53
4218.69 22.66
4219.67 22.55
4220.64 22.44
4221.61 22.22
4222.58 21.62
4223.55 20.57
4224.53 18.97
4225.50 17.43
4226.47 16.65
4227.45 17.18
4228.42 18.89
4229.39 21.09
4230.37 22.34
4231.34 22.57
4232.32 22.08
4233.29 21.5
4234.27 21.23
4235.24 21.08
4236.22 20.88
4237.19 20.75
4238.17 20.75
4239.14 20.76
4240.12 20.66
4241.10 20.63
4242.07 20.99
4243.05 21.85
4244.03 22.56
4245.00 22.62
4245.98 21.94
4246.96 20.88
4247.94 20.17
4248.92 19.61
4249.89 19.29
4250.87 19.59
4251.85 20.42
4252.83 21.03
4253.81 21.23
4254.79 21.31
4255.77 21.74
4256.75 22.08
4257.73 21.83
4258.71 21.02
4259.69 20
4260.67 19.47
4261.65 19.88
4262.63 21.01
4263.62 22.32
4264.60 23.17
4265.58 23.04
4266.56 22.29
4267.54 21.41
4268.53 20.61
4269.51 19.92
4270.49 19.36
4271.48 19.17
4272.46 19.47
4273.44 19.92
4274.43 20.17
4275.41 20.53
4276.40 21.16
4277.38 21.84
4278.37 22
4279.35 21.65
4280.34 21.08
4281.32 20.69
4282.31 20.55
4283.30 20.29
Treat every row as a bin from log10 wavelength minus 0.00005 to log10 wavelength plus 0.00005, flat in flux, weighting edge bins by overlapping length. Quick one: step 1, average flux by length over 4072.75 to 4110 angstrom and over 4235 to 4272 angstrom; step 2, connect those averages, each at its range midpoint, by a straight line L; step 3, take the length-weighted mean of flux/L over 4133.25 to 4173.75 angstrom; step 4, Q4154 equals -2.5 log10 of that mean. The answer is -0.06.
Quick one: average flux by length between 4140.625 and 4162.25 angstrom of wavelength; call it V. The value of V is 22.2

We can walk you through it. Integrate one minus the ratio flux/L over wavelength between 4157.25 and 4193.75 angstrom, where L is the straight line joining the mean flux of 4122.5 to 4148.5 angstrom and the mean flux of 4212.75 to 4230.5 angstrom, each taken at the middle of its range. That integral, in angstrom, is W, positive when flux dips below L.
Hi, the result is 0.41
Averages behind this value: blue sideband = 22.3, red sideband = 20.9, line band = 21.4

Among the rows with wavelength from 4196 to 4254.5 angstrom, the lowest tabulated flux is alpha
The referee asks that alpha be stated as 16.65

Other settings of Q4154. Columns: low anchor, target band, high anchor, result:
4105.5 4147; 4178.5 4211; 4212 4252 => 0.02 mag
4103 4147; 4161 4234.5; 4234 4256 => 0.00 mag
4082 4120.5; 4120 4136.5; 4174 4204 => -0.06 mag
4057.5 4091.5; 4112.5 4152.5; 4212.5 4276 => -0.05 mag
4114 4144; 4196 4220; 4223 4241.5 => -0.05 mag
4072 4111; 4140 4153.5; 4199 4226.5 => -0.06 mag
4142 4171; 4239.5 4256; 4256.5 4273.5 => 0.01 mag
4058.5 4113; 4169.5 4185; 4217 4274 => -0.02 mag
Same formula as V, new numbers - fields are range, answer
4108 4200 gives 21.8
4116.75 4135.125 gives 22.1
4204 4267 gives 21.2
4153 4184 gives 21.7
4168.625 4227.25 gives 21.2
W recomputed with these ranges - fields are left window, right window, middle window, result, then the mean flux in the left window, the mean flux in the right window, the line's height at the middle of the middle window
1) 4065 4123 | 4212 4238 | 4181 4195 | 0.3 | 21.2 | 21.1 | 21.1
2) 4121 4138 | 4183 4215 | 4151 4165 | -0.2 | 22.1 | 21.2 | 21.8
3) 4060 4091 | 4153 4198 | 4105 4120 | -0.4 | 21.3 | 21.4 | 21.4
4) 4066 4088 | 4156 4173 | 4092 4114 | 1.3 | 21.5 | 22.2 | 21.7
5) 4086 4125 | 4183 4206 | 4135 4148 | -0.8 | 21.2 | 20.9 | 21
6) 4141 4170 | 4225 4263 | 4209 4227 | -0.2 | 22.3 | 20.7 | 21.2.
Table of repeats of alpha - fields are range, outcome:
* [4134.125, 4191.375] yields 19.86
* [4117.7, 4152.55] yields 21.19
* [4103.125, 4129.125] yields 17.26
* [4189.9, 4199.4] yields 20.11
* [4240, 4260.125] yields 19.29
